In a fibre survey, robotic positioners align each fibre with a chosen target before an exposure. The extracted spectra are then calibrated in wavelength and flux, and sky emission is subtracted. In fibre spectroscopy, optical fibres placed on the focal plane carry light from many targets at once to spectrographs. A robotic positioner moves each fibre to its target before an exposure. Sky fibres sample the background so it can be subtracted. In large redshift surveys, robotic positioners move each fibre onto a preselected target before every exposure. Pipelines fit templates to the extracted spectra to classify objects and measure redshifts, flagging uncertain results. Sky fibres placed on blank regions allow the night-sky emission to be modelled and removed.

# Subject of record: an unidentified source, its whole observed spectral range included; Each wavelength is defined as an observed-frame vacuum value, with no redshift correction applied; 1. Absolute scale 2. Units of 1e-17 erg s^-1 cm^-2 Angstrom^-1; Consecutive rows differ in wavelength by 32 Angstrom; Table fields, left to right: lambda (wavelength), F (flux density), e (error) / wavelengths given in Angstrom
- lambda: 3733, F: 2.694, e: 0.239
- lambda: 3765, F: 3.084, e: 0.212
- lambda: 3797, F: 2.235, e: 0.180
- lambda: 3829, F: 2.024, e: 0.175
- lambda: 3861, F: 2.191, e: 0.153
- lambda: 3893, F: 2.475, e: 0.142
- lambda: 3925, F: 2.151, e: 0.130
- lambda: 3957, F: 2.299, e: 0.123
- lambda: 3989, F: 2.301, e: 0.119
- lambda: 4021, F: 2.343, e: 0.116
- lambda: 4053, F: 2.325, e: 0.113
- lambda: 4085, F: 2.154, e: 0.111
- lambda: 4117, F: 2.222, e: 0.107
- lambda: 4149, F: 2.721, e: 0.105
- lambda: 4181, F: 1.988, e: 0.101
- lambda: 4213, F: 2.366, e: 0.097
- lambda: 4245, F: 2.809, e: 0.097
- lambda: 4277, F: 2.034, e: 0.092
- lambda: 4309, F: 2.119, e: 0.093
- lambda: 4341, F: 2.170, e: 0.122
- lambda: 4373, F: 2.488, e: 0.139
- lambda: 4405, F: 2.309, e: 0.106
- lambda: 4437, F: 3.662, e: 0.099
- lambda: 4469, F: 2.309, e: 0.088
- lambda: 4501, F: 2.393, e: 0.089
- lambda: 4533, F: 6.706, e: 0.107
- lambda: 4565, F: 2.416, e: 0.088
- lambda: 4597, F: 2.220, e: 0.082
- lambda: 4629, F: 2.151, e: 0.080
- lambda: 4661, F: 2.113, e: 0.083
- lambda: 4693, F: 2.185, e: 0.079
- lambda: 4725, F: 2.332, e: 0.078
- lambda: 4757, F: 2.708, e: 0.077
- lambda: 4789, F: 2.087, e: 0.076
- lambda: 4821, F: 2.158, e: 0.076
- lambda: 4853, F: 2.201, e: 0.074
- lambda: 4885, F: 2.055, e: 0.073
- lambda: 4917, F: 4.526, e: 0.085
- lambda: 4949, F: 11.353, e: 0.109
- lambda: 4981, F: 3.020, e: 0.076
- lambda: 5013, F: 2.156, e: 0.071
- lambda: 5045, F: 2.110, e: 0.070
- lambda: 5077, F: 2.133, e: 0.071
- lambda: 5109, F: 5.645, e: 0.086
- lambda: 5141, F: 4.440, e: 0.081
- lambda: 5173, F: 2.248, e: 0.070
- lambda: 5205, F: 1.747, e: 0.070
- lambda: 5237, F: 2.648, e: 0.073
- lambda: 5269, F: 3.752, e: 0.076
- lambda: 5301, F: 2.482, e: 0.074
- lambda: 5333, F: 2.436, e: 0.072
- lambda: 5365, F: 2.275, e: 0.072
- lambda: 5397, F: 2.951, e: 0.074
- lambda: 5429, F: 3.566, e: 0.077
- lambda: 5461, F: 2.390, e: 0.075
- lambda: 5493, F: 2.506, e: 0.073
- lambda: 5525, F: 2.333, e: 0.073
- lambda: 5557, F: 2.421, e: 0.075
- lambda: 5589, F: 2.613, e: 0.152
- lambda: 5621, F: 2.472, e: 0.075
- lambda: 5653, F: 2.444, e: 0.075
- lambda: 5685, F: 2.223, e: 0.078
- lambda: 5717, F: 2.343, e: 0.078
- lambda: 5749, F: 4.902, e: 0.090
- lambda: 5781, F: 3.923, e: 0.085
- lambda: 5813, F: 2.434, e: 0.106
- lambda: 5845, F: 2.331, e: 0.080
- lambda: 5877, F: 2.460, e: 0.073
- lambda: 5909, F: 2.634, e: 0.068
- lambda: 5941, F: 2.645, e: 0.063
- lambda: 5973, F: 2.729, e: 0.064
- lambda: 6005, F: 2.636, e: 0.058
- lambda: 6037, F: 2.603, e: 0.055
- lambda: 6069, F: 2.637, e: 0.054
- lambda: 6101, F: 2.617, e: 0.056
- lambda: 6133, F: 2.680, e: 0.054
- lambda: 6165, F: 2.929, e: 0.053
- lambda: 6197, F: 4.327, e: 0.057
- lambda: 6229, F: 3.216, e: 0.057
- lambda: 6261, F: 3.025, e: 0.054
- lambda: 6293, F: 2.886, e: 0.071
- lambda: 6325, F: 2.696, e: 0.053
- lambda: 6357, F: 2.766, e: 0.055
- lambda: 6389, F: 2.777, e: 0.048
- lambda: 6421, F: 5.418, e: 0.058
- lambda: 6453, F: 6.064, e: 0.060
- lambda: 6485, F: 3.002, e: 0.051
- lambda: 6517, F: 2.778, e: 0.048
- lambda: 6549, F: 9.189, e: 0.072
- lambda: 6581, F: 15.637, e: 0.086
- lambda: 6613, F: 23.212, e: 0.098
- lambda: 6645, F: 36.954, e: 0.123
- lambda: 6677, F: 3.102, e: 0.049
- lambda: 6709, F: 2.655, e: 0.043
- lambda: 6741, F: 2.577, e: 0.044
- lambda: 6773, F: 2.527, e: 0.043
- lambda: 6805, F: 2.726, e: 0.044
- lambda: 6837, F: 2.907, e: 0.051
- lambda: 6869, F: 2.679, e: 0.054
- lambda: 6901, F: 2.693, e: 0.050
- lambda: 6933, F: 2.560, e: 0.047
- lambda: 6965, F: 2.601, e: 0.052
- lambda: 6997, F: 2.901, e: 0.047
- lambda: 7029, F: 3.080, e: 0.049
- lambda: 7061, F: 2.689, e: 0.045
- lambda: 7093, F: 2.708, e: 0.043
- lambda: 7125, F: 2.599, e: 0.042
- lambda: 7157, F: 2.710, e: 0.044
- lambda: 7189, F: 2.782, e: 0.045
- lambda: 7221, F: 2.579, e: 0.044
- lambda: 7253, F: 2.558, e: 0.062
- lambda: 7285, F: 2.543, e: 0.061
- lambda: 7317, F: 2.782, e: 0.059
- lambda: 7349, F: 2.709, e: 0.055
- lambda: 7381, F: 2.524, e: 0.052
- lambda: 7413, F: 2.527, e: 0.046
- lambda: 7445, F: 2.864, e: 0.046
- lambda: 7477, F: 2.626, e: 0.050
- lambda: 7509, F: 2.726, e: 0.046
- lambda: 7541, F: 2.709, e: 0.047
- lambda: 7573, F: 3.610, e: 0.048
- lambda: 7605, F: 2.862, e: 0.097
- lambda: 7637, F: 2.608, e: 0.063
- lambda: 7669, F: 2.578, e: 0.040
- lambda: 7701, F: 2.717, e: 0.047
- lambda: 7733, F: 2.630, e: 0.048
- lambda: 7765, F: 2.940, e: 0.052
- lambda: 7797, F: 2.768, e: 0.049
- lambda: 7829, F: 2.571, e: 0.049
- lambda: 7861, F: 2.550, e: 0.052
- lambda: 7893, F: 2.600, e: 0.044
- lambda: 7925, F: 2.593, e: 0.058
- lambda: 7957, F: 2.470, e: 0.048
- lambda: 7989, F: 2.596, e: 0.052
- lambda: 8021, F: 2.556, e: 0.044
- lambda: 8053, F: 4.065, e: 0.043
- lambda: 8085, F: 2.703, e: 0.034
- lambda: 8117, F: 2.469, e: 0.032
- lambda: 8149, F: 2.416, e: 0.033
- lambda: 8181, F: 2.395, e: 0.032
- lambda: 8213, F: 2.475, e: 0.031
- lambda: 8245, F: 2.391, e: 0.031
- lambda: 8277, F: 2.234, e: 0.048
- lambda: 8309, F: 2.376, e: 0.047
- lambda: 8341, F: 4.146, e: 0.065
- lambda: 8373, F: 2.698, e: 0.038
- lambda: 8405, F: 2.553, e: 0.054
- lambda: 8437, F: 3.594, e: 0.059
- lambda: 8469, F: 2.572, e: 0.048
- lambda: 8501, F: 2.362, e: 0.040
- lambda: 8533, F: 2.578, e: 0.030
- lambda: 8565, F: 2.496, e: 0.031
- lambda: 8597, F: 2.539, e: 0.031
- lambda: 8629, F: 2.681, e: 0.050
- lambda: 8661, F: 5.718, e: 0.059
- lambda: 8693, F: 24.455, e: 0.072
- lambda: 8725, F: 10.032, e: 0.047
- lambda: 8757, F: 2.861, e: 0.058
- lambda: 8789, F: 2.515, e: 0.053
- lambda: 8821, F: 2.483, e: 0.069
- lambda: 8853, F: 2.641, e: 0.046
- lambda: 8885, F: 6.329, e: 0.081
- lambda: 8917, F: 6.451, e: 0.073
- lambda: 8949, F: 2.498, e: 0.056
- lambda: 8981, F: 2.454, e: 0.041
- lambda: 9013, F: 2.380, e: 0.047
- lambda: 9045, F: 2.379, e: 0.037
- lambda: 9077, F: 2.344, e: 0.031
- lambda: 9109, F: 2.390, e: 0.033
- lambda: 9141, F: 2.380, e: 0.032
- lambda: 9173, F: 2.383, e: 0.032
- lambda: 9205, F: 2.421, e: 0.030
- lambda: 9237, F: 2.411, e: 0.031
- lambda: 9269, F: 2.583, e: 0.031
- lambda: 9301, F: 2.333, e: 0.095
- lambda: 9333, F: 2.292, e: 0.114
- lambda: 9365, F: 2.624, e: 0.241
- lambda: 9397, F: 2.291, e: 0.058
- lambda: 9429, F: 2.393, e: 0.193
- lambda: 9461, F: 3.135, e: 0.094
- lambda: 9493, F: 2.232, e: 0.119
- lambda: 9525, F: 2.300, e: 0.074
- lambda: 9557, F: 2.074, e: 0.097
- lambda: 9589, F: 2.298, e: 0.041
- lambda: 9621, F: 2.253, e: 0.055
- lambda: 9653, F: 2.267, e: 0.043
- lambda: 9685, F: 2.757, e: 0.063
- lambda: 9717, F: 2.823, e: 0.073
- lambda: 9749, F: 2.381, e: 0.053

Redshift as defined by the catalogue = 0.324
